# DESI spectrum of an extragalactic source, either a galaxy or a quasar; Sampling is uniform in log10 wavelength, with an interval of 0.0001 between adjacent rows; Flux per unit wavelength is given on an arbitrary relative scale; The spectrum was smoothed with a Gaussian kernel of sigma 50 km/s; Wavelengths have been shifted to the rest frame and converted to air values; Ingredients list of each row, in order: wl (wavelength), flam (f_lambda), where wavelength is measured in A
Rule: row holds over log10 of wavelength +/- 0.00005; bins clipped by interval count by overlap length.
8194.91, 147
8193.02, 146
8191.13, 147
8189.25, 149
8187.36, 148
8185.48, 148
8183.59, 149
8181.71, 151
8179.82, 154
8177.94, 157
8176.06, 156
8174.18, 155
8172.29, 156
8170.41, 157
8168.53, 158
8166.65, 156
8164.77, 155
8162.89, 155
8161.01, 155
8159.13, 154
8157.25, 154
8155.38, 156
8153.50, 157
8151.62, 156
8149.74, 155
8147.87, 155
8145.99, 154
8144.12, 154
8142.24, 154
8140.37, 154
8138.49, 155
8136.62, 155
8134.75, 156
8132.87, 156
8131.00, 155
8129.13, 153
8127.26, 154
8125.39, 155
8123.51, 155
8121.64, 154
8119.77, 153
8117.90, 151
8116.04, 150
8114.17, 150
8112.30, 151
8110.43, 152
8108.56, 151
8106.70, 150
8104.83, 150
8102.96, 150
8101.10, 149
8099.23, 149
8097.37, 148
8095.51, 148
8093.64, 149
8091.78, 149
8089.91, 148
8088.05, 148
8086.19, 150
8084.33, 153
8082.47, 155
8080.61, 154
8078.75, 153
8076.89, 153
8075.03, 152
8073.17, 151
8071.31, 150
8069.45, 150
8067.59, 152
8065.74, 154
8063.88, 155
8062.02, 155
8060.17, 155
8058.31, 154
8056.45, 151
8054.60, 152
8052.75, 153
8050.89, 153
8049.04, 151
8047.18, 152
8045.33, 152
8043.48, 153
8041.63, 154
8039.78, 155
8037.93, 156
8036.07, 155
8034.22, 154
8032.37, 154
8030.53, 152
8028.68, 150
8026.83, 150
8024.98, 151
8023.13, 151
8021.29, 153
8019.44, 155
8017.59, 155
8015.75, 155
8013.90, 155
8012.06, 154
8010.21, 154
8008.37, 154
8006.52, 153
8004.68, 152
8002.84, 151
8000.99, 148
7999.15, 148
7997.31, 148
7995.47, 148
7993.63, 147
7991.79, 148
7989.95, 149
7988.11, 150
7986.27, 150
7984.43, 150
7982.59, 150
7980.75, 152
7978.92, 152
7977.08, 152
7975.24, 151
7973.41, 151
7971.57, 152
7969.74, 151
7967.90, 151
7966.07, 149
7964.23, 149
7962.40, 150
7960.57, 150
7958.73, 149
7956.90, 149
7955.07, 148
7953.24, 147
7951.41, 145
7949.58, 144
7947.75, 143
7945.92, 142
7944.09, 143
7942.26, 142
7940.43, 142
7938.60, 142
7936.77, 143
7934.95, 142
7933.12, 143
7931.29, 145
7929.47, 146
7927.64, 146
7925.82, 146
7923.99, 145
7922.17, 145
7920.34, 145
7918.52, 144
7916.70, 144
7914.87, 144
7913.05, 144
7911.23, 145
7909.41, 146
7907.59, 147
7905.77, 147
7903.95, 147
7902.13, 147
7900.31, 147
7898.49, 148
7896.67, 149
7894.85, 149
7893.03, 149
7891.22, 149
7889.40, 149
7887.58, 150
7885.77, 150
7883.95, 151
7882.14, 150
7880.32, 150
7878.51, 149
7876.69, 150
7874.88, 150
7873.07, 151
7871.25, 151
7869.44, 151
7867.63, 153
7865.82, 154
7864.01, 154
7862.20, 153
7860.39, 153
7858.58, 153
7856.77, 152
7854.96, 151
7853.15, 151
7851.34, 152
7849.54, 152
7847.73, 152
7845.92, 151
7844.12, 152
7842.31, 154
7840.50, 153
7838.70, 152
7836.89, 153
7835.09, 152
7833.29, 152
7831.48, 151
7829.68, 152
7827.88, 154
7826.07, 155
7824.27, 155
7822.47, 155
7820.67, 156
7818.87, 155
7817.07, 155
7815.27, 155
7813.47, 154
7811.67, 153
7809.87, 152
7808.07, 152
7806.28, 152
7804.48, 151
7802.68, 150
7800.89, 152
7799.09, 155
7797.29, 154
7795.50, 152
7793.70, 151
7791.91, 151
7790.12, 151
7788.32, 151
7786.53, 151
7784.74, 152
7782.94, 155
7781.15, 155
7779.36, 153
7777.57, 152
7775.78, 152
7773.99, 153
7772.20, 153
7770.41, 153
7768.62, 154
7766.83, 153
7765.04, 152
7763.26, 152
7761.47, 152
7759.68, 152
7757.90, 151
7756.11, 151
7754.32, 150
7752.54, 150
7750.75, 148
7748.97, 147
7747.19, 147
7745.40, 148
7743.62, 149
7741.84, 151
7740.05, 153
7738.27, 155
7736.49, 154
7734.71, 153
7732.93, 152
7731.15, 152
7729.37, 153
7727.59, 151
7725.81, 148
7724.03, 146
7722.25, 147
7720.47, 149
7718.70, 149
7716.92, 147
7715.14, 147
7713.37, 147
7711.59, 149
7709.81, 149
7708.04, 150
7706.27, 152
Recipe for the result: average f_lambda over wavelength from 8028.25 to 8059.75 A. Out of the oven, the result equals 153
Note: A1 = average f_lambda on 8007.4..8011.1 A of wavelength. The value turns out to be 154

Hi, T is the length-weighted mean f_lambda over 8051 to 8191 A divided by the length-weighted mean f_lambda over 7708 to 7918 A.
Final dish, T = 1.01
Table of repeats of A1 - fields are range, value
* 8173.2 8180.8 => 155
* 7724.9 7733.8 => 151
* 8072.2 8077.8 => 152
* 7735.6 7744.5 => 152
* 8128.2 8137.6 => 155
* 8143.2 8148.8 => 154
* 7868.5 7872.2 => 151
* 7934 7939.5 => 142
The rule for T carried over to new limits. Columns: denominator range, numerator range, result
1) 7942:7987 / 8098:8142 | 1.03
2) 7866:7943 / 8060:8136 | 1.03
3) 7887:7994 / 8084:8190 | 1.04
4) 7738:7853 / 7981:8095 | 1.00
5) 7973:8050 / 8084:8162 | 1.00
